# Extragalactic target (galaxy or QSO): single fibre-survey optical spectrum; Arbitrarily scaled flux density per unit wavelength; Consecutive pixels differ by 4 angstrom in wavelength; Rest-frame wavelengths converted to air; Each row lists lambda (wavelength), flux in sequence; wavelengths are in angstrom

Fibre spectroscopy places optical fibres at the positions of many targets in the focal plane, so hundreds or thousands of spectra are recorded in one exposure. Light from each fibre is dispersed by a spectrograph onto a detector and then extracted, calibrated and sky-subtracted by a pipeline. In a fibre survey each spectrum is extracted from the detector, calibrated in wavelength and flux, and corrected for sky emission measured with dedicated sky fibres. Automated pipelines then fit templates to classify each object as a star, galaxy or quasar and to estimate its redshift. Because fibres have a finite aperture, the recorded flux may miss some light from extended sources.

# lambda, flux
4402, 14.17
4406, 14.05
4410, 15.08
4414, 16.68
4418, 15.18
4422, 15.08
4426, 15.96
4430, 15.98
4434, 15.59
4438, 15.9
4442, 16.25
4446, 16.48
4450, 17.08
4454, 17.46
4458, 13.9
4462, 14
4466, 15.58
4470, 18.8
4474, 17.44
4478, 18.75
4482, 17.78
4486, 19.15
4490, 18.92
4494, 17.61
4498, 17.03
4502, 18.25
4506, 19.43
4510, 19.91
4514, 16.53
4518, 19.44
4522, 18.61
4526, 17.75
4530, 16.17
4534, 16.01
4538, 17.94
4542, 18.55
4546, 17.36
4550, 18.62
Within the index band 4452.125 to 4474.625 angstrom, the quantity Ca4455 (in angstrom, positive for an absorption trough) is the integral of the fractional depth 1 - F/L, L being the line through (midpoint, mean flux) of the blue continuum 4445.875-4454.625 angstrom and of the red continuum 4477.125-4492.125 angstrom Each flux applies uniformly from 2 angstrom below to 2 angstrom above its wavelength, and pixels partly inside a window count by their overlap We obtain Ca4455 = 1.98 angstrom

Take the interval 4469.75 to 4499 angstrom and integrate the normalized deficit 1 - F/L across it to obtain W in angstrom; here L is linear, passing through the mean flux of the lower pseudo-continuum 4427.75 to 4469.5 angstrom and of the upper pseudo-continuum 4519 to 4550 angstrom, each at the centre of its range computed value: -2.7 angstrom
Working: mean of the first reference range 15.9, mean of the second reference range 17.6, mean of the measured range 18.2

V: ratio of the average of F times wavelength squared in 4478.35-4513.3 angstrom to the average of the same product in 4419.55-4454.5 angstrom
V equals 1.17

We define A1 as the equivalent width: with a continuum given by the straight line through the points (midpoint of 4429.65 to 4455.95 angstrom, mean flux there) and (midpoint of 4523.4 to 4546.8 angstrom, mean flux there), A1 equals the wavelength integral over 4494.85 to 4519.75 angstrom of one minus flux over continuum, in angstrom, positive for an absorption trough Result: -1.9 angstrom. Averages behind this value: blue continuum 16.4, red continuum 17.3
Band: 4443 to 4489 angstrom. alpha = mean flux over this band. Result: 17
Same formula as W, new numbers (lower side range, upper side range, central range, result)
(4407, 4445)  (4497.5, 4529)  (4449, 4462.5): 0.76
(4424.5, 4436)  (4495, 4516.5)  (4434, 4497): 0.01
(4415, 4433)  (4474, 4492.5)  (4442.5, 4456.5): 0.03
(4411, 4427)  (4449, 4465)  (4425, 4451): -0.93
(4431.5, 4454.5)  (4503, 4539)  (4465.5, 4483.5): -0.86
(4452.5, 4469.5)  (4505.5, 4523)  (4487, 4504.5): -0.47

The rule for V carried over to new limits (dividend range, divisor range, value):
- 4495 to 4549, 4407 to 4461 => 1.18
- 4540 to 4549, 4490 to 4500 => 1.04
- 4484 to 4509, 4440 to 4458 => 1.14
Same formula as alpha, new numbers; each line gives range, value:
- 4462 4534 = 17.9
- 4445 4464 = 15.7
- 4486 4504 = 18.1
